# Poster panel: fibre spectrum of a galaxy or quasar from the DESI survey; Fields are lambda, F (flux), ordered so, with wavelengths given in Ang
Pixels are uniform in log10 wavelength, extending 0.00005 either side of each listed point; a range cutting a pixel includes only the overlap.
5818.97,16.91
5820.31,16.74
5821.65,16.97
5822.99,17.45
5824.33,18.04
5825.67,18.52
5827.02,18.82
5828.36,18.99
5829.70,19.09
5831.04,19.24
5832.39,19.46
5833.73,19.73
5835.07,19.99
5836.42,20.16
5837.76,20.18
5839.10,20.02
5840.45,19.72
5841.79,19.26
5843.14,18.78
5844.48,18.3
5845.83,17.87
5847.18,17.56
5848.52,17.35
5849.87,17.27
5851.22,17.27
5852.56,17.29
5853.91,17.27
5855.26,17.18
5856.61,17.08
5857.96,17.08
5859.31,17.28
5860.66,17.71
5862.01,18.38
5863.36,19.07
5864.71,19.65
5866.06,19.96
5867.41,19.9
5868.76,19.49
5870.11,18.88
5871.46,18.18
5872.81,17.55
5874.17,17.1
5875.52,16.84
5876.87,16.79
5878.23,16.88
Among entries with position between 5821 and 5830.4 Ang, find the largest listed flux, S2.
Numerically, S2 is 19.09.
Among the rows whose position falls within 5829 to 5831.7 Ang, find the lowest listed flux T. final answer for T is 19.09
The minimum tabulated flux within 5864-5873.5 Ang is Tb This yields 17.55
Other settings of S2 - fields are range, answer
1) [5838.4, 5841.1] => 20.02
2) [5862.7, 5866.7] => 19.96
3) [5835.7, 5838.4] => 20.18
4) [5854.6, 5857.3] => 17.18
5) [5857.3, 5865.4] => 19.65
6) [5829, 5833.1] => 19.46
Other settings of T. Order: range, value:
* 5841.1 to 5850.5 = 17.27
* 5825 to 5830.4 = 18.52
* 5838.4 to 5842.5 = 19.26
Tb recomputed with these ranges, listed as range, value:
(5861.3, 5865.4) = 18.38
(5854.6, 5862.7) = 17.08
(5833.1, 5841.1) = 19.72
